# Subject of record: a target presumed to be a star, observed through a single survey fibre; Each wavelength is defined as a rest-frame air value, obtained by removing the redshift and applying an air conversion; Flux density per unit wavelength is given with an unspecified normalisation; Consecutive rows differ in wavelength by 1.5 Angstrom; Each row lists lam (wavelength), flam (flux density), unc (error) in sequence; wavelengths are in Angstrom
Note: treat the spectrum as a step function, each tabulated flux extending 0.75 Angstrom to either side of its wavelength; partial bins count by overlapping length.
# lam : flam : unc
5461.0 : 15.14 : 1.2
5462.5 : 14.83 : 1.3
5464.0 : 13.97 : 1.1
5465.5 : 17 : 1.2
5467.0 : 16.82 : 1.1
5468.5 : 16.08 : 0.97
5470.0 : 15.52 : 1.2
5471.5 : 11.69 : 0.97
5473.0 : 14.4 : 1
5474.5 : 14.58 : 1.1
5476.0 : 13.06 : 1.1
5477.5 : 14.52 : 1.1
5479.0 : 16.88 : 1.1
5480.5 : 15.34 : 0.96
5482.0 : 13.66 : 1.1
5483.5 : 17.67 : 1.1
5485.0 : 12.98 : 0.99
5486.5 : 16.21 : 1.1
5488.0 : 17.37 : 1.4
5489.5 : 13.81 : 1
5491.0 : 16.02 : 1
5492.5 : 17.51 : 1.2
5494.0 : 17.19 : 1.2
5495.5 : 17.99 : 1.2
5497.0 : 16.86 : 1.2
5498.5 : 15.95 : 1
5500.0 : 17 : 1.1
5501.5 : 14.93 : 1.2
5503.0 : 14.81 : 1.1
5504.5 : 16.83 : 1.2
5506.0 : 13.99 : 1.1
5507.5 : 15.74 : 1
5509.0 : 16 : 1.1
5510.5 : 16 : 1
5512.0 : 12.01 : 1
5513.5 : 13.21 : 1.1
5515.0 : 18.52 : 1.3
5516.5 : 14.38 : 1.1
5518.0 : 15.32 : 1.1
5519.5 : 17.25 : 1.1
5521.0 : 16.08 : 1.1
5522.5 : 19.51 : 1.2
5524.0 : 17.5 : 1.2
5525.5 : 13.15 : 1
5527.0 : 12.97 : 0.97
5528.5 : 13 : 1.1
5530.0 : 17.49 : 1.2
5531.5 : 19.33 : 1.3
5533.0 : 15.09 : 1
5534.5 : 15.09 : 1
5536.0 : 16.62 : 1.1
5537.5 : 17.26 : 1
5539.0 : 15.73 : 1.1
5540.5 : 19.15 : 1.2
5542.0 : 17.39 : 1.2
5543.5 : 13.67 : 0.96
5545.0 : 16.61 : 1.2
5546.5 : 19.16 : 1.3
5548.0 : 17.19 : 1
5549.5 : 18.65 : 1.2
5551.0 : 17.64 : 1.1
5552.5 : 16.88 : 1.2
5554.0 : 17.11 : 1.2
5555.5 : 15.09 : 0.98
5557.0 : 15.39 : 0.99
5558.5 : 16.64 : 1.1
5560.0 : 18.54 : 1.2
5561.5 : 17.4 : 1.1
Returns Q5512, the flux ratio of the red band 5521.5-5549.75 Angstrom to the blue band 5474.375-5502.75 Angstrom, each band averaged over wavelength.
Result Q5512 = 1.05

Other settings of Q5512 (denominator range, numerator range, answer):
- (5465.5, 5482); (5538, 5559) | 1.13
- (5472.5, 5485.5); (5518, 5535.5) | 1.08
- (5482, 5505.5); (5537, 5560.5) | 1.05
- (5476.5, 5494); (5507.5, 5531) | 0.99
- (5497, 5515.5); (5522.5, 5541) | 1.05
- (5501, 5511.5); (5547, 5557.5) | 1.10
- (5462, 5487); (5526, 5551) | 1.10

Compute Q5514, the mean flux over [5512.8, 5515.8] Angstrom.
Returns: 15.9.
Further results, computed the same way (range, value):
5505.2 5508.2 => 14.9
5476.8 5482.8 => 15.1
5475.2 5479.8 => 14.8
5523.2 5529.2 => 14.2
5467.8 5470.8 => 15.7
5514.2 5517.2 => 16.4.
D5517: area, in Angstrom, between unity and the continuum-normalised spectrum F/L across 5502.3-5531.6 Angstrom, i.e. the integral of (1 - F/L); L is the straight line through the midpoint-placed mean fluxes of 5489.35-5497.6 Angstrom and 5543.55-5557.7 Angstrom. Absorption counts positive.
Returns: 2.2 Angstrom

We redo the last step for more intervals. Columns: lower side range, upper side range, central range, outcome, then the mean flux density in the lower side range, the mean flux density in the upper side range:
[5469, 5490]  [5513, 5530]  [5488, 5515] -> -0.9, 14.9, 15.7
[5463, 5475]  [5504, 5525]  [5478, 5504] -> -1.0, 15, 15.8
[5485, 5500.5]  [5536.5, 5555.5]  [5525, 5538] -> 1.0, 16.4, 17.1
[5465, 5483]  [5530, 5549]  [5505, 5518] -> 0.8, 15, 16.9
